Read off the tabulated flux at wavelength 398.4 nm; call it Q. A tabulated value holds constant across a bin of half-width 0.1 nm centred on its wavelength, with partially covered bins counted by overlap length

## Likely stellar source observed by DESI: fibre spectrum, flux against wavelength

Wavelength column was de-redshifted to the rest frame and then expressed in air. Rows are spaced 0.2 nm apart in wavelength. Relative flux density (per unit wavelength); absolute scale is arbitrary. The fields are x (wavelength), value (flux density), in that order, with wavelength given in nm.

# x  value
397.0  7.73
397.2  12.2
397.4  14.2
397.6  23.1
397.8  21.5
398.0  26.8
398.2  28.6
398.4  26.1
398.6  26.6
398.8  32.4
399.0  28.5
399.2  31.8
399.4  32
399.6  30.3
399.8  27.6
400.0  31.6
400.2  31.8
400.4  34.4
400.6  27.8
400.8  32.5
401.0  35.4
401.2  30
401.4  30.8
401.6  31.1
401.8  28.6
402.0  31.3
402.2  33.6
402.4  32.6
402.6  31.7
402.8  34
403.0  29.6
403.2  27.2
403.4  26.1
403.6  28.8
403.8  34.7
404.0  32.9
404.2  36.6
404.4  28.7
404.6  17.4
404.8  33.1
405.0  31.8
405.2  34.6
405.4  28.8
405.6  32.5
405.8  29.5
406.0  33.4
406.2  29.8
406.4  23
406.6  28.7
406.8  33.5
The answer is 26.1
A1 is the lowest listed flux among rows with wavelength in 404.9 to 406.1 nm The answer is 28.8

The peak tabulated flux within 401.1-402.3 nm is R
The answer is 33.6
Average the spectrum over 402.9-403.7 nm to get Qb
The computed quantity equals 27.9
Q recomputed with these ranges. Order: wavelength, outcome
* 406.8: 33.5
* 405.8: 29.5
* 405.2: 34.6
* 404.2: 36.6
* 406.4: 23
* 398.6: 26.6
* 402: 31.3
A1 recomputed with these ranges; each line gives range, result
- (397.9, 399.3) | 26.1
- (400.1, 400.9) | 27.8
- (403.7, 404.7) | 17.4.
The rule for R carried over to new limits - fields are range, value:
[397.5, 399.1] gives 32.4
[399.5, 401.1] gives 35.4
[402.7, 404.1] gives 34.7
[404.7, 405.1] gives 33.1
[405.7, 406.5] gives 33.4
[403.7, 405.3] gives 36.6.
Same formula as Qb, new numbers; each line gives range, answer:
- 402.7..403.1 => 31.8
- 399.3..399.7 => 31.1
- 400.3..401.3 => 32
